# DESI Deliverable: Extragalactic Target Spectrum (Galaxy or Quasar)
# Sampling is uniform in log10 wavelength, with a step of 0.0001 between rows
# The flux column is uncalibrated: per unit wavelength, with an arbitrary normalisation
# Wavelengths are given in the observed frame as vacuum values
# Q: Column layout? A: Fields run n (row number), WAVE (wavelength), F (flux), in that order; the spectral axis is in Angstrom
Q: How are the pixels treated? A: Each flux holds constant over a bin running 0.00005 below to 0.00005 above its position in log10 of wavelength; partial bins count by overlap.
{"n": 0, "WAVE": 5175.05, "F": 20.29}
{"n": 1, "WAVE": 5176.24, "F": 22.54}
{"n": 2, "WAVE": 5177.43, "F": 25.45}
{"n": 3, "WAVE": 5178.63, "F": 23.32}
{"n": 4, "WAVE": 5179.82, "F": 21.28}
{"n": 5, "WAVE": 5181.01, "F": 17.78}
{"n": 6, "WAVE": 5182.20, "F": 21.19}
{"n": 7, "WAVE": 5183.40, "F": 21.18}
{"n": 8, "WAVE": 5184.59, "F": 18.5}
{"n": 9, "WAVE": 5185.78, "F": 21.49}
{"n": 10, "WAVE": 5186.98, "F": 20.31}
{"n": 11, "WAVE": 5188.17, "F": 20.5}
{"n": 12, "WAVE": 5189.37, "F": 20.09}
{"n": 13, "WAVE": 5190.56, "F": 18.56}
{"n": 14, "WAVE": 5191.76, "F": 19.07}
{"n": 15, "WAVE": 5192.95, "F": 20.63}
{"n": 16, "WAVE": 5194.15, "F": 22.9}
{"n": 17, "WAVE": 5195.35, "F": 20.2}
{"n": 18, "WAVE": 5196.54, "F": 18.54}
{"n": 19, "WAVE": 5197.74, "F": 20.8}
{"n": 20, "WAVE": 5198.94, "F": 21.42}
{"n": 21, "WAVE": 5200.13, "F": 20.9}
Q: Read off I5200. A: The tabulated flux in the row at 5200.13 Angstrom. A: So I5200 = 20.9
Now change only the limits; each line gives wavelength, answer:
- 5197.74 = 20.8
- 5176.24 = 22.54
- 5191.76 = 19.07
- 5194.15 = 22.9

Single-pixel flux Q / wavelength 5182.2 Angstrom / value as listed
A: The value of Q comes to 21.19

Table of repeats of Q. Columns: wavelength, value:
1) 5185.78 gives 21.49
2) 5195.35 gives 20.2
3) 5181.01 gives 17.78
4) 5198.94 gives 21.42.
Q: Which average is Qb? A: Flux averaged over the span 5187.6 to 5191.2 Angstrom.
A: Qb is 19.7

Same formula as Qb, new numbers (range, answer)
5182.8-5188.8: 20.4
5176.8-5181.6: 22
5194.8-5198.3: 19.8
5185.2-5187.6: 20.9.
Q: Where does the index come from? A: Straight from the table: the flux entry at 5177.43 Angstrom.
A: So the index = 25.45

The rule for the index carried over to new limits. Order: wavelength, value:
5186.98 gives 20.31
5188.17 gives 20.5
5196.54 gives 18.54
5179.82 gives 21.28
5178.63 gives 23.32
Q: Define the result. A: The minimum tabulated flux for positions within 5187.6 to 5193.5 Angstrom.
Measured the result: 18.56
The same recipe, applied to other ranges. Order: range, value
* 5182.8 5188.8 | 18.5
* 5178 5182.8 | 17.78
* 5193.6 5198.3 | 18.54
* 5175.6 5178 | 22.54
